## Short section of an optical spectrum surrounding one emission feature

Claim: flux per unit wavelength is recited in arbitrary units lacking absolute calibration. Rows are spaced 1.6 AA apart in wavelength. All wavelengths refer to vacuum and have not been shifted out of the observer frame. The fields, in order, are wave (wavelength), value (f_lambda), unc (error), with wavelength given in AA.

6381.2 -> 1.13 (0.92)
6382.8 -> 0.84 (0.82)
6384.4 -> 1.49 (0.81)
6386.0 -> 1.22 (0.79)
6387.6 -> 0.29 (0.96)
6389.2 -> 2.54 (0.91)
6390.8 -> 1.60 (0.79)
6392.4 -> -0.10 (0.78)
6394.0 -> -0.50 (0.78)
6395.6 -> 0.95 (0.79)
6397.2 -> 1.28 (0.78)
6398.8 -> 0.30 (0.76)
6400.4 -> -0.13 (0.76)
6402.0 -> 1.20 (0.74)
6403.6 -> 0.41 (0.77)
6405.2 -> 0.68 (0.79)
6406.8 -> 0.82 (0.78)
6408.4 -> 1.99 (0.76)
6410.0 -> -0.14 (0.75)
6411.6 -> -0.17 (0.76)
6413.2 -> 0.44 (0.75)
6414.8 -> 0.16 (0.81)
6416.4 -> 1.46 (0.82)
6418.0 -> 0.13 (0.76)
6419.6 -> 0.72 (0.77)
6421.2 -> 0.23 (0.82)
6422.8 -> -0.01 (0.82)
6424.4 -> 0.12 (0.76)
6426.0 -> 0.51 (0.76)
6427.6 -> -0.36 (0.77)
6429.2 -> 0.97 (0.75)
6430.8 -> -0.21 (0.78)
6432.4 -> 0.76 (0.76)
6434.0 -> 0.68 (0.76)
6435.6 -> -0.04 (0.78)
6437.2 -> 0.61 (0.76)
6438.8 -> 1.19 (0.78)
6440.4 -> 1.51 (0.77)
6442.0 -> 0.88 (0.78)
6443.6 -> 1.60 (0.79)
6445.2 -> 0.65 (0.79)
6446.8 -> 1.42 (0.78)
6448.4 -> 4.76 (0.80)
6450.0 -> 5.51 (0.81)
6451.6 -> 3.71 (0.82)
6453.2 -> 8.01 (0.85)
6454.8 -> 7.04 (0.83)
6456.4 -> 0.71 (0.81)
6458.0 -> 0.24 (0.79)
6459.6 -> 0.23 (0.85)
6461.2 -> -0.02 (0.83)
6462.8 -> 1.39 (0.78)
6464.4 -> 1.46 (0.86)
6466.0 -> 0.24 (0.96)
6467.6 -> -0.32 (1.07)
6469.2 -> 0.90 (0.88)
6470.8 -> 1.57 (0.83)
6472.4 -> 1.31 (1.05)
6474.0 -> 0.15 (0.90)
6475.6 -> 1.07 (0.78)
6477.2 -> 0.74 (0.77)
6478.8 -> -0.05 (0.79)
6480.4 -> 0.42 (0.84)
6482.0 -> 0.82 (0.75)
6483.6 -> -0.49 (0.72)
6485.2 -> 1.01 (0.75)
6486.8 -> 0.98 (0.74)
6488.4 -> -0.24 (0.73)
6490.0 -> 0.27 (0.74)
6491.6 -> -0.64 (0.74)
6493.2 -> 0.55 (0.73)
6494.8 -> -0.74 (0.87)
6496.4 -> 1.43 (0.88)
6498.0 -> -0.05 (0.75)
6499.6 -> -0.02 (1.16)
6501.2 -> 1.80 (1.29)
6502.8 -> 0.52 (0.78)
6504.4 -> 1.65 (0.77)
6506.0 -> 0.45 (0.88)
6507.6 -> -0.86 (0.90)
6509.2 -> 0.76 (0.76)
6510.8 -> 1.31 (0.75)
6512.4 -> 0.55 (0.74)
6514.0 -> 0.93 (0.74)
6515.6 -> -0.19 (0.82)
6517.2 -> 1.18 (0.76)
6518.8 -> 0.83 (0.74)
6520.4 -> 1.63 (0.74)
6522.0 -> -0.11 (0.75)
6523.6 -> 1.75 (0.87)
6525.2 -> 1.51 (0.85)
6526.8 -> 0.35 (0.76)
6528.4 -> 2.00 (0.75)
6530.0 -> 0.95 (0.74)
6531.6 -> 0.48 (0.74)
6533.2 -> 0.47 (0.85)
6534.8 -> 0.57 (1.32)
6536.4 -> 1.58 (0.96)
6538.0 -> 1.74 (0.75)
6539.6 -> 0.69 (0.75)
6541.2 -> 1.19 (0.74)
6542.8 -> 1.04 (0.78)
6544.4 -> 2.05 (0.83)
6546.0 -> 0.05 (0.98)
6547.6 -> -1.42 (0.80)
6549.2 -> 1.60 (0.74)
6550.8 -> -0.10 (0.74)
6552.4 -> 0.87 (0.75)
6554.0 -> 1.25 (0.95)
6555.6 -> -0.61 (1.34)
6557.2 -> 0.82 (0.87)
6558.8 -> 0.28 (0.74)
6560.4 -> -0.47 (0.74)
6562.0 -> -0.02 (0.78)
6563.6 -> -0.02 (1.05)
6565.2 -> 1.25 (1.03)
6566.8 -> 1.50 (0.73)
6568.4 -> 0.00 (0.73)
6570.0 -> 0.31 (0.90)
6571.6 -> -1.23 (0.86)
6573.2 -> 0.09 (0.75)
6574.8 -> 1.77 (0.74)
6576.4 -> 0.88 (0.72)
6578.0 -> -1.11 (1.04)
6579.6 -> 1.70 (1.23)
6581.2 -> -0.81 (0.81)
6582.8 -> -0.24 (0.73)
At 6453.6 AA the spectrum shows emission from [O II] 3727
